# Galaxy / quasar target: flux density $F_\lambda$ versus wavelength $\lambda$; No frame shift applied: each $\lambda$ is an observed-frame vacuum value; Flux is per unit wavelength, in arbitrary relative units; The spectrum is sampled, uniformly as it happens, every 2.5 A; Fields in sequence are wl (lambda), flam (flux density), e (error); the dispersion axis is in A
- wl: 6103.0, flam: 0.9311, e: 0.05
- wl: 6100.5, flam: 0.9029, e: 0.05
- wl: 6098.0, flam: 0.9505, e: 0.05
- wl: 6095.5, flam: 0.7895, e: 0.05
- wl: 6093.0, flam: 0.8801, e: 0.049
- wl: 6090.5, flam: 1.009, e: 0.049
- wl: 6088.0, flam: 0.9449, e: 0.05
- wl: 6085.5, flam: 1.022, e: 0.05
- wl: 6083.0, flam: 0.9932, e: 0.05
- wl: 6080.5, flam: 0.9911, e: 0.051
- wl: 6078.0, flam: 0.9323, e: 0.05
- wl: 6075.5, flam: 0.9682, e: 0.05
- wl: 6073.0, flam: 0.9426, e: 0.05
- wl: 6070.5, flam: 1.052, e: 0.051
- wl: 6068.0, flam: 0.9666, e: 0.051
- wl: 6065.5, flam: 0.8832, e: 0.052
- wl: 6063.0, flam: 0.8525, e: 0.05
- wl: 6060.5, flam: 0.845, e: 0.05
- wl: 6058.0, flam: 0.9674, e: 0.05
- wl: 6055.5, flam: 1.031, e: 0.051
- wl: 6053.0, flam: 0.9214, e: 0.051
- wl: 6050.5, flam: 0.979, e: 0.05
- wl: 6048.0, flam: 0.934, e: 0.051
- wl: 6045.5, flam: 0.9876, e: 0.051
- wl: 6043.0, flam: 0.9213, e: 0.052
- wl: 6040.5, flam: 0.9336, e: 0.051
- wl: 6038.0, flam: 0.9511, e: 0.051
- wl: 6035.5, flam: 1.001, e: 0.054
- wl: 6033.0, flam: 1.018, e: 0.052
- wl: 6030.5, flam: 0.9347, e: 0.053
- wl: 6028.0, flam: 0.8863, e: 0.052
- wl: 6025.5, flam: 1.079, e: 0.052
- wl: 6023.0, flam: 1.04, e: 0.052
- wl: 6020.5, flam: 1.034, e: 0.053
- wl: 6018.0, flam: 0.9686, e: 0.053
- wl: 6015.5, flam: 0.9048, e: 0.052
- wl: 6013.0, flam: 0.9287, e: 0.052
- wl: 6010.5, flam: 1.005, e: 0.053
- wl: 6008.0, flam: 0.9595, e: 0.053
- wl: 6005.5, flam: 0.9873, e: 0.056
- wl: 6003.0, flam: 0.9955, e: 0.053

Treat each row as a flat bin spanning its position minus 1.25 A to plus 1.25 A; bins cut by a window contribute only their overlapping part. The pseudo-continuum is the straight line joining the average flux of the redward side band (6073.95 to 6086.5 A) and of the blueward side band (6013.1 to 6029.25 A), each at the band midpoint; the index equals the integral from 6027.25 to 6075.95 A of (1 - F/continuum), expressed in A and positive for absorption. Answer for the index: 1.56 A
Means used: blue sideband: 0.981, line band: 0.949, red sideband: 0.98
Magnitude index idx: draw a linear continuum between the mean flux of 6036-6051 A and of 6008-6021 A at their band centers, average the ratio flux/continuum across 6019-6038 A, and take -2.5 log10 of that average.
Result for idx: -0.041 mag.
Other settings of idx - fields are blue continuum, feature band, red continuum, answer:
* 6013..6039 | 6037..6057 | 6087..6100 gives 0.00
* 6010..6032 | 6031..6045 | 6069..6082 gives 0.01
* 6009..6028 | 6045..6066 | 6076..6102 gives 0.03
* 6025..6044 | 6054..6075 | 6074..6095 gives 0.02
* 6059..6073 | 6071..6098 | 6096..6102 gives -0.04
